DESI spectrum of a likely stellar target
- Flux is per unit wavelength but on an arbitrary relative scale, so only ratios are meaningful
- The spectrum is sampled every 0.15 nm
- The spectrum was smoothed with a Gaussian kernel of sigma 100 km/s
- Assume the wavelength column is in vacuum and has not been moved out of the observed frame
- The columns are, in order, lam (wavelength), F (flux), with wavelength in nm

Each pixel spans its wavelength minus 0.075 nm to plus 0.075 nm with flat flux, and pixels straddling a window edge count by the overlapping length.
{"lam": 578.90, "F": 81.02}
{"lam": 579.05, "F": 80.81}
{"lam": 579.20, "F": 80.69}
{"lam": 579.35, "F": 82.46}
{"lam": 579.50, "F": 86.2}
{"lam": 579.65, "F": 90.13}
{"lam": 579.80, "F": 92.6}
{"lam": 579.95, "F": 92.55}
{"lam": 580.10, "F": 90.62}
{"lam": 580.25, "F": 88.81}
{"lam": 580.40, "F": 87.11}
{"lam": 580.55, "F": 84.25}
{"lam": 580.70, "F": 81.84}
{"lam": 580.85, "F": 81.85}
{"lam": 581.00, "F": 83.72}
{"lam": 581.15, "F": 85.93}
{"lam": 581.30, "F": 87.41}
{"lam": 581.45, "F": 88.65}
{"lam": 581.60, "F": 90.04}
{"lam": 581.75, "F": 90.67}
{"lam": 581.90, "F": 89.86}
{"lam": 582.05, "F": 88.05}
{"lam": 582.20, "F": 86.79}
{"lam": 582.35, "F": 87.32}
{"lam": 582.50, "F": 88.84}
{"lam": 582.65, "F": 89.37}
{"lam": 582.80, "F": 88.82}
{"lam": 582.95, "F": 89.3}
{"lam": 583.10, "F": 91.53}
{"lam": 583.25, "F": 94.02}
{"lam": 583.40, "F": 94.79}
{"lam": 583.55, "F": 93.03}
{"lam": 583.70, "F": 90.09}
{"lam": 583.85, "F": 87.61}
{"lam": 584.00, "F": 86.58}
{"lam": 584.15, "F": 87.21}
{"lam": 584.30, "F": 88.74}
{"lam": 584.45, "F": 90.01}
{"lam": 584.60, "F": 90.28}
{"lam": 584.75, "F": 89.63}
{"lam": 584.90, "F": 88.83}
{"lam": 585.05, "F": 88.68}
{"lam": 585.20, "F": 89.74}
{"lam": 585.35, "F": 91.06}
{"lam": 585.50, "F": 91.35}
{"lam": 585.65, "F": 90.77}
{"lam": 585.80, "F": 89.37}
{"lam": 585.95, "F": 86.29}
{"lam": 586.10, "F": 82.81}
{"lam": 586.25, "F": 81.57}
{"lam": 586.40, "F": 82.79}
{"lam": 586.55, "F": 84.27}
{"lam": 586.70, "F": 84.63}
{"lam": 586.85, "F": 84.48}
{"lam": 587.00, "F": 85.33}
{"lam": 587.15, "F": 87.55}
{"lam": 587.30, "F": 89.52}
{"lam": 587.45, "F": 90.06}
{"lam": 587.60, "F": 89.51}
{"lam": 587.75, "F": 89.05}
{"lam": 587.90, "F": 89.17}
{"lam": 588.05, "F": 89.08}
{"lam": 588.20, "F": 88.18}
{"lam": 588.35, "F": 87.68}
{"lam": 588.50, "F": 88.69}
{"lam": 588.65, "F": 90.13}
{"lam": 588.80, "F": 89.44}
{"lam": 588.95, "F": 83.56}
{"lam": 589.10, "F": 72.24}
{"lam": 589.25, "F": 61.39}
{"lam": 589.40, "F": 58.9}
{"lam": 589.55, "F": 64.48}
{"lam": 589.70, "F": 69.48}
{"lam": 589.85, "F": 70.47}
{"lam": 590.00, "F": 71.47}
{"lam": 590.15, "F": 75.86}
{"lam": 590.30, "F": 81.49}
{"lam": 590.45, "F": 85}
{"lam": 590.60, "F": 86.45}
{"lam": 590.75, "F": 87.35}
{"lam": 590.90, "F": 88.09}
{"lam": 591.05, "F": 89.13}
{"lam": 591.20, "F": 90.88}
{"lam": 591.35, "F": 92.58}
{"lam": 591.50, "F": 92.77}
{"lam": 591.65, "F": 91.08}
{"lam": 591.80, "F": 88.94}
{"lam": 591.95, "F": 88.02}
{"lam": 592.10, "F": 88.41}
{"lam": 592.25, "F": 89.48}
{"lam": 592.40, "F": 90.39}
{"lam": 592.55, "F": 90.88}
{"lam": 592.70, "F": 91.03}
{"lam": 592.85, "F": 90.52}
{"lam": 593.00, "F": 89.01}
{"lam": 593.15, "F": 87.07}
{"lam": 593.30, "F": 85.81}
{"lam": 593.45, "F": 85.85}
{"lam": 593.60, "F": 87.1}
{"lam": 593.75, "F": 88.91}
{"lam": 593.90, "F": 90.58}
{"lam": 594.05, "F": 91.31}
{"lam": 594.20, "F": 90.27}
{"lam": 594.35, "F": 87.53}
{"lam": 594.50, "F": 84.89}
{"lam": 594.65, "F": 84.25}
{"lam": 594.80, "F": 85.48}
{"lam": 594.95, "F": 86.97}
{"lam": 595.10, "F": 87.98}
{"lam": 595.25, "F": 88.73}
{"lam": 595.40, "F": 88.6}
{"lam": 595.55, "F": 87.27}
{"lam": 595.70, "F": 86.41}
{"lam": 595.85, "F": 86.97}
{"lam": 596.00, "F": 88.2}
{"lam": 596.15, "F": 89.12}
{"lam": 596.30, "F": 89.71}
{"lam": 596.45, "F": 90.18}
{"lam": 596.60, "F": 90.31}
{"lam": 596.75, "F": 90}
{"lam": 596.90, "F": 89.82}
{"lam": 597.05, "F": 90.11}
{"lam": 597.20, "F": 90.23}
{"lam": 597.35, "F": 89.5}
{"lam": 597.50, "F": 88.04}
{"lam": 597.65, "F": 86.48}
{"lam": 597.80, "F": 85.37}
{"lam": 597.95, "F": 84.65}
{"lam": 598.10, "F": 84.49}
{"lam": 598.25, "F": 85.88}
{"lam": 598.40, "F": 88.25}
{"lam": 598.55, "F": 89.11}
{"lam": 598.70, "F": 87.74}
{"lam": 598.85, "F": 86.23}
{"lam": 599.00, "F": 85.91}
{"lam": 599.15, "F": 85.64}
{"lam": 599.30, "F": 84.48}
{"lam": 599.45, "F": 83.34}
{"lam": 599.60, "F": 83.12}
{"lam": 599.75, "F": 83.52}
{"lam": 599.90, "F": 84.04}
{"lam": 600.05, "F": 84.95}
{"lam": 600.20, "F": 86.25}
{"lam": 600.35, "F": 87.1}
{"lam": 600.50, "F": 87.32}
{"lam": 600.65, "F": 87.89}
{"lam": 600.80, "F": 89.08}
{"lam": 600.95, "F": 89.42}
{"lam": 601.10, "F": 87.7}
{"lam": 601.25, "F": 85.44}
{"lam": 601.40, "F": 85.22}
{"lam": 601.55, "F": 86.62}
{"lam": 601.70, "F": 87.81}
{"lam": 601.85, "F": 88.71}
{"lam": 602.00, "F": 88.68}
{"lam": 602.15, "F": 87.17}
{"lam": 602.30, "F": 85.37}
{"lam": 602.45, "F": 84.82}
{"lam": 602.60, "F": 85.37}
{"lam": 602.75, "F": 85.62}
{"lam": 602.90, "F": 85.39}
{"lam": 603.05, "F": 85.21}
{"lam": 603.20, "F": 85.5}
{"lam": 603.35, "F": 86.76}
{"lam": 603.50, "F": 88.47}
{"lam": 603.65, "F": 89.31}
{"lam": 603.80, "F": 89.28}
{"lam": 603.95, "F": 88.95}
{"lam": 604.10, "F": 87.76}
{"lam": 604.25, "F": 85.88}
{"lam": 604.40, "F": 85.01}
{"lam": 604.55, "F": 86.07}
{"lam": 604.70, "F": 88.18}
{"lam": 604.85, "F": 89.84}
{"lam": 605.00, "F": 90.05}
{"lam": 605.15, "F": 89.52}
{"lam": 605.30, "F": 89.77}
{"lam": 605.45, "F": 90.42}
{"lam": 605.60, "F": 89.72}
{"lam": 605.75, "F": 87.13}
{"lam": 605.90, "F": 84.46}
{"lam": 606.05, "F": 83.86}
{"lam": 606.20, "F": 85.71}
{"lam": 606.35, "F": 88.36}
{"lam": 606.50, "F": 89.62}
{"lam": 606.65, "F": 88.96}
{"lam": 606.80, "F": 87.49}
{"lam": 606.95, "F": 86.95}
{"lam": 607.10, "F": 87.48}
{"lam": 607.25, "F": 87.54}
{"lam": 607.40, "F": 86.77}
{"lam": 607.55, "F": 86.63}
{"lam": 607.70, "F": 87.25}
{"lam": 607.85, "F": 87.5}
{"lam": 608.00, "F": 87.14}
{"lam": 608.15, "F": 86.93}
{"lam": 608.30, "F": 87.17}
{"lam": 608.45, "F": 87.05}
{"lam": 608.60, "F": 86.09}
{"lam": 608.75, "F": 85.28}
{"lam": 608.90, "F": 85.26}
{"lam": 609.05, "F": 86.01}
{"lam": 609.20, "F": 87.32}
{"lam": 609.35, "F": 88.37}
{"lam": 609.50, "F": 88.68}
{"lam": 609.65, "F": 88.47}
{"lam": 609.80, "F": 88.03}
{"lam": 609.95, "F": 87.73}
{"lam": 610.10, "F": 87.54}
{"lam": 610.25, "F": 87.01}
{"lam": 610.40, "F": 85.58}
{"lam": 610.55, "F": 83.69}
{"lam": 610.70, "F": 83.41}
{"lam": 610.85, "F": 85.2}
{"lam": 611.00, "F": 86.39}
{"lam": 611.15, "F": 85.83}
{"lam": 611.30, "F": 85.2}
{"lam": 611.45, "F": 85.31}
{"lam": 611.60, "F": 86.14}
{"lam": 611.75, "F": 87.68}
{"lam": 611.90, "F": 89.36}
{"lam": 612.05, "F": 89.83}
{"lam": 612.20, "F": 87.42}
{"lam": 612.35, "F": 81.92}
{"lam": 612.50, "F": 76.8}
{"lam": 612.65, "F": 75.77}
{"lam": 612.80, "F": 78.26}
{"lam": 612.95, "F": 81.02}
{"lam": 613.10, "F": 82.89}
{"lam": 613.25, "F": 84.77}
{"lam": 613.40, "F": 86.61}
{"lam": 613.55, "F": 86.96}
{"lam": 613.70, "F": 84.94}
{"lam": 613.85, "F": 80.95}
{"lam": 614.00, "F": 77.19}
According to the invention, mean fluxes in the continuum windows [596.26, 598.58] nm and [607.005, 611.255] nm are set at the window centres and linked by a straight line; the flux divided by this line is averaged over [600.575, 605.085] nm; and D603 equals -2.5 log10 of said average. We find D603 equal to 0.004 mag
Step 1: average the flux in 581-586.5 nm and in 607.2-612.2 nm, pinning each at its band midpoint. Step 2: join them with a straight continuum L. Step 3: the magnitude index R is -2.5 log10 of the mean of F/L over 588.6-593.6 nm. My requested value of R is 0.06 mag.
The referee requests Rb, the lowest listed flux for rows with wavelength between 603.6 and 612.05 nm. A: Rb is 83.41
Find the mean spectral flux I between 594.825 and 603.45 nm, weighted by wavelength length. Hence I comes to 87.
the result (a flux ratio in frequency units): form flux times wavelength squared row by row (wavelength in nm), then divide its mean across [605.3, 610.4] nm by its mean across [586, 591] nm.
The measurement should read 1.13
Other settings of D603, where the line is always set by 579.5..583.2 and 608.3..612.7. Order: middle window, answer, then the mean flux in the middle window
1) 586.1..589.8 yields 0.066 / 82.5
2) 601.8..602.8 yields 0.000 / 86.5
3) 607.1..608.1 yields -0.013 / 87.2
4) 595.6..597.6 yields -0.026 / 89.1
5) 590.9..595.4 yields -0.019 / 88.8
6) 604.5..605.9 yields -0.031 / 88.8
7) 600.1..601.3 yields -0.011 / 87.5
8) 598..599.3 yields 0.004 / 86.5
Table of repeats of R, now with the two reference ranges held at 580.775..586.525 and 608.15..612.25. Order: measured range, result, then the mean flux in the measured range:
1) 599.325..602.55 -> 0.01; 86.3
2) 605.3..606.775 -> -0.01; 87.7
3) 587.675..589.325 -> 0.05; 84.4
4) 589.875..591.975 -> 0.03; 85.9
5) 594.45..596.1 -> 0.01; 87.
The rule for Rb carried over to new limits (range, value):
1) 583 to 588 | 81.57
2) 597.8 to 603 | 83.12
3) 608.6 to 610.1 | 85.26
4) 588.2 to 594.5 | 58.9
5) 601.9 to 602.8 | 84.82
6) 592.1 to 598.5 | 84.25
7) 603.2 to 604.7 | 85.01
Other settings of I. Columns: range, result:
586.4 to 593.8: 84.9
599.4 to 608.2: 87.1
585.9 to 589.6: 83.3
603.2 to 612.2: 87.2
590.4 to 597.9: 88.6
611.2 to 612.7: 84.7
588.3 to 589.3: 82.2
